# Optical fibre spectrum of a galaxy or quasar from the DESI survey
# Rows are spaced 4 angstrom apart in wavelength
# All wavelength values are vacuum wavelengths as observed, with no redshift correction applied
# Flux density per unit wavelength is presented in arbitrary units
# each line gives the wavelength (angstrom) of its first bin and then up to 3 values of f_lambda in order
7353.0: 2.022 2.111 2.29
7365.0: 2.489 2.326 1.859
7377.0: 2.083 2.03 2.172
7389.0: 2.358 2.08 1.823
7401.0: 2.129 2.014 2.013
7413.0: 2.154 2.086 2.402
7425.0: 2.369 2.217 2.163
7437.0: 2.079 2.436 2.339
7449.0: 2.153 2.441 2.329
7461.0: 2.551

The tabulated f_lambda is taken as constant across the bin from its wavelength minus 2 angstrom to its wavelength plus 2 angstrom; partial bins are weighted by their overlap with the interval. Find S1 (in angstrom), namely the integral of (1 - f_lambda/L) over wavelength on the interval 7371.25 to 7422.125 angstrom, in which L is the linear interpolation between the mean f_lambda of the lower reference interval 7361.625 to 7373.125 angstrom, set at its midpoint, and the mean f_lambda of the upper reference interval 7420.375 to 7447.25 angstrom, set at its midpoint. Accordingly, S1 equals 4.4 angstrom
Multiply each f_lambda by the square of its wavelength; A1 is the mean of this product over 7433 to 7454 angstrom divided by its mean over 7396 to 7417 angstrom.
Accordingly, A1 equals 1.12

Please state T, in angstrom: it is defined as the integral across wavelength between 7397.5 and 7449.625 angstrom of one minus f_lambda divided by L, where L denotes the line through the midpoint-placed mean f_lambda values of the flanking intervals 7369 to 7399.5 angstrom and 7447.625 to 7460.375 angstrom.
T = 0.9 angstrom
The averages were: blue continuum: 2.08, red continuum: 2.34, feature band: 2.19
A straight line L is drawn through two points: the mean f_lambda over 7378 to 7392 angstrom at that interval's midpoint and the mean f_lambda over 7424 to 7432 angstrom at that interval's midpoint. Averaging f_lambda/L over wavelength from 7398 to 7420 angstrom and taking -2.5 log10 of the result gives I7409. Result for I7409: 0.07 mag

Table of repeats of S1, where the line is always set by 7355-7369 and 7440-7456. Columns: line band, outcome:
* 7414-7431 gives 0.46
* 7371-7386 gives 1.82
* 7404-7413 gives 1.07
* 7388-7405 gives 1.78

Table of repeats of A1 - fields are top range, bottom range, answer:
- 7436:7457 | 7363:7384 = 1.09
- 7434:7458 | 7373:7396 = 1.11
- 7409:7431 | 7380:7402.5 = 1.07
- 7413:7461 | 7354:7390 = 1.06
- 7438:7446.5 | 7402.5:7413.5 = 1.16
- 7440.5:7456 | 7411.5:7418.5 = 1.11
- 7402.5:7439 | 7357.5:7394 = 1.00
